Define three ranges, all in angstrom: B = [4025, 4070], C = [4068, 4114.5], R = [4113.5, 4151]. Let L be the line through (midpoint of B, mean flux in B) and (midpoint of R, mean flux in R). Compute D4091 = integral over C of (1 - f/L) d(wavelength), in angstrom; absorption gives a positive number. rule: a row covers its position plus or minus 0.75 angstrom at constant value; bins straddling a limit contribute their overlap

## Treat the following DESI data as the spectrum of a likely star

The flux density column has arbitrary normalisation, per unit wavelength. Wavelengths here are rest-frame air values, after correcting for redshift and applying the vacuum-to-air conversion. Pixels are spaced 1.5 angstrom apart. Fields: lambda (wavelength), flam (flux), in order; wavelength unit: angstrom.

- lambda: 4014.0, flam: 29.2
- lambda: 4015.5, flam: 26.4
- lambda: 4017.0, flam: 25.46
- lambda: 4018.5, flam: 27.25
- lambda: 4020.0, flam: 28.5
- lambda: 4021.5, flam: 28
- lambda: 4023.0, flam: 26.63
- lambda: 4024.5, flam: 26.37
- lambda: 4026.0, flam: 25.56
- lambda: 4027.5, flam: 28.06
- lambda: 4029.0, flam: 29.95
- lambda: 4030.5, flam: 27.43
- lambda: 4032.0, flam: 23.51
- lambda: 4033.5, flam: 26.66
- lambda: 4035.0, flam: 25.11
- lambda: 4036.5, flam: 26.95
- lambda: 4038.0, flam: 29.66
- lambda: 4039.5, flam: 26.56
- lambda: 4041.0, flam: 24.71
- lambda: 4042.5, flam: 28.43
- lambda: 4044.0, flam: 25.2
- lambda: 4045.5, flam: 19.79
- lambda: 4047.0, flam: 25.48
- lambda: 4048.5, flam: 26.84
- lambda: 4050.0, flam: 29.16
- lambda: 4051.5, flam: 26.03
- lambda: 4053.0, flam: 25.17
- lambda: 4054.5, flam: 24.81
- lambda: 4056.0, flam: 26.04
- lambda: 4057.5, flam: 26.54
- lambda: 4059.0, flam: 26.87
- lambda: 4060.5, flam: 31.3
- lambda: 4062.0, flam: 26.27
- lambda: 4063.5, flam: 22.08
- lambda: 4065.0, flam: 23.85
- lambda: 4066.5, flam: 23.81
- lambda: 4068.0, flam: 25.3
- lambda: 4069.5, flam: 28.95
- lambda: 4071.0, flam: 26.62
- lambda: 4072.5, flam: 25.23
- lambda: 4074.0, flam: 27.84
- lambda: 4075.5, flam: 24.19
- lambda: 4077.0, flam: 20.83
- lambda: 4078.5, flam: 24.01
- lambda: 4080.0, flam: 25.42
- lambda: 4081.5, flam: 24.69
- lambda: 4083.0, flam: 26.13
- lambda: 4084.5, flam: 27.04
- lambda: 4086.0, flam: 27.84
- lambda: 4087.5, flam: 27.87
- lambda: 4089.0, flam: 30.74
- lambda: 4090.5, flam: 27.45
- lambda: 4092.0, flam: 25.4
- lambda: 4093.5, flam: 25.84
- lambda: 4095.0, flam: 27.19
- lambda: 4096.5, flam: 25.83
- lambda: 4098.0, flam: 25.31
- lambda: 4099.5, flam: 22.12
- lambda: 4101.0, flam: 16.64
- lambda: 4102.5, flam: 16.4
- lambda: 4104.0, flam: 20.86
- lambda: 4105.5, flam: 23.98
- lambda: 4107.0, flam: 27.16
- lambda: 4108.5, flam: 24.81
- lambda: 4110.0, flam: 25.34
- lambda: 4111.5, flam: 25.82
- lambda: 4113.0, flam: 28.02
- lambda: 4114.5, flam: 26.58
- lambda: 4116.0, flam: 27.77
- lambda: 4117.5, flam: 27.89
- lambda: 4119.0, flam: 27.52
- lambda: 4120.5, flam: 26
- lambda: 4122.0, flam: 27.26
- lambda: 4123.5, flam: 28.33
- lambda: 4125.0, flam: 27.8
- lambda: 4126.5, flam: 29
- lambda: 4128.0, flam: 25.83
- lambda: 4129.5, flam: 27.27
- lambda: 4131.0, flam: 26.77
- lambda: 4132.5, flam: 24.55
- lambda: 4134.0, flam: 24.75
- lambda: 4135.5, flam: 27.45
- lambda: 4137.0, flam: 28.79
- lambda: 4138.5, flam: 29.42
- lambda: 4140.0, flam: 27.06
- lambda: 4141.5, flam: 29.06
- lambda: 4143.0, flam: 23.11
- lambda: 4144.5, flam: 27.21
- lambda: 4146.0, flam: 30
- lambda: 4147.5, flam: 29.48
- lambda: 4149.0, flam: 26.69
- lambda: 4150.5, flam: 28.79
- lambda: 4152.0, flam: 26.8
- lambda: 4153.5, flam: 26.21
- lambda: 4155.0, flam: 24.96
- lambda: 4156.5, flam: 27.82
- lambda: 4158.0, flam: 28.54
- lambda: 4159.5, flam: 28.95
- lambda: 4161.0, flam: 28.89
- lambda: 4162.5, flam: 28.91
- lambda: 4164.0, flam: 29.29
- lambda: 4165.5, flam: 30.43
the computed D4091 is 2.7 angstrom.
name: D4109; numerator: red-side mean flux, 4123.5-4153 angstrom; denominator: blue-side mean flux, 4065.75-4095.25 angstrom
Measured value 1.05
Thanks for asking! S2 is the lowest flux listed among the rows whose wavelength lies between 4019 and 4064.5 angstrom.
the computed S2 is 19.79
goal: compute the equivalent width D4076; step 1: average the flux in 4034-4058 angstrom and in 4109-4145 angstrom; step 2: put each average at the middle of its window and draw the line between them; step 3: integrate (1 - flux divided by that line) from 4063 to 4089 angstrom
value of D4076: 0.8 angstrom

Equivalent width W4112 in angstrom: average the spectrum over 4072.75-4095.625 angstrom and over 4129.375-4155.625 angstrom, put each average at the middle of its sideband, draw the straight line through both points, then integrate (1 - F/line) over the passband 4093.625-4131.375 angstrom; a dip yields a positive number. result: 1.62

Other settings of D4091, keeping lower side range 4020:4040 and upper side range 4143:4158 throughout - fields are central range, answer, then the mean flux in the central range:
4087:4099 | 0.2 angstrom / 26.8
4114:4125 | 0.0 angstrom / 27.4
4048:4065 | 0.5 angstrom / 26.3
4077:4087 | 0.6 angstrom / 25.5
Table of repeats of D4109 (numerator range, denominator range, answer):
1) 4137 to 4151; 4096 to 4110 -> 1.23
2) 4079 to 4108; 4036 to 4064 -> 0.95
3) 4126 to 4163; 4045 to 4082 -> 1.07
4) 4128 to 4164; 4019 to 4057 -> 1.04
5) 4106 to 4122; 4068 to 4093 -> 1.02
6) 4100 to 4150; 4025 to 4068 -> 1.00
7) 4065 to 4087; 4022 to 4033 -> 0.95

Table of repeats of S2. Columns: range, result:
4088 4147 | 16.4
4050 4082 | 20.83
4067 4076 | 24.19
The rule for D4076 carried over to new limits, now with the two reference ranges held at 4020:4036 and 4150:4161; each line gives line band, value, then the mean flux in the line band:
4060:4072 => 0.5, 25.9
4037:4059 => 0.7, 26.1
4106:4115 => 0.3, 26.2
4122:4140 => 0.1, 27.3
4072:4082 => 0.9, 24.6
